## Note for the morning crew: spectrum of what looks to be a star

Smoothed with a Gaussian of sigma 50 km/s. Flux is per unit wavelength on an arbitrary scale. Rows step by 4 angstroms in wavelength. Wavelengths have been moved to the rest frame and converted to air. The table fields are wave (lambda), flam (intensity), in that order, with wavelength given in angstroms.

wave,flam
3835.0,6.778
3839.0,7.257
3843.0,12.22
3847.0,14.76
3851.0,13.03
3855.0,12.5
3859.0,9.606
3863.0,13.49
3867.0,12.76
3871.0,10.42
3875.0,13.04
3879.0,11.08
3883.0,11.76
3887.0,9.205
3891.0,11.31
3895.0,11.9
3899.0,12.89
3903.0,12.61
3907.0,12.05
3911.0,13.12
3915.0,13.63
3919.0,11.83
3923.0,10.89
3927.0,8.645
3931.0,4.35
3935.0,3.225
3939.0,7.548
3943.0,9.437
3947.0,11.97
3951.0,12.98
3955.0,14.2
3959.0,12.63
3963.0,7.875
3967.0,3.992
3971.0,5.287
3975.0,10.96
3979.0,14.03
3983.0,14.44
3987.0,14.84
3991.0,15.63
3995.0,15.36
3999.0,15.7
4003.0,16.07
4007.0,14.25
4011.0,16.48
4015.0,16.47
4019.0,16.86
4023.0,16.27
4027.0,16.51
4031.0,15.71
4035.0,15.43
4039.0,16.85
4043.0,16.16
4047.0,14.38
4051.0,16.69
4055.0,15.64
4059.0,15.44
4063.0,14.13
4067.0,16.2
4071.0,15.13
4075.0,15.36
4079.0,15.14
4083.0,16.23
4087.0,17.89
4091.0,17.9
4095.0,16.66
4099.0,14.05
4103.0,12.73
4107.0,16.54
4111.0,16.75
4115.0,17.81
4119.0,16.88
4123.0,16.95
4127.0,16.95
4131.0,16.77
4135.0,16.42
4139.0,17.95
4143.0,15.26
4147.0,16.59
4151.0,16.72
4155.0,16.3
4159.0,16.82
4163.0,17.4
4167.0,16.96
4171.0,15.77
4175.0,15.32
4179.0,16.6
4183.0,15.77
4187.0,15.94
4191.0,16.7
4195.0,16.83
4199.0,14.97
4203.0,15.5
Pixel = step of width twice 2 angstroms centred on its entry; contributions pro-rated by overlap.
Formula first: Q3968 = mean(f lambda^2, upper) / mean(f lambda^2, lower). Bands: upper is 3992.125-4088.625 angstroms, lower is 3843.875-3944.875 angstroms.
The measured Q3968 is 1.6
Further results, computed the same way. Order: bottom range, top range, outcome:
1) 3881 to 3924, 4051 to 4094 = 1.45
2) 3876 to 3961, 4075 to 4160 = 1.67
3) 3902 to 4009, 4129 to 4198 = 1.60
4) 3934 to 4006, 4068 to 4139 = 1.50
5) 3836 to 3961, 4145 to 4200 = 1.68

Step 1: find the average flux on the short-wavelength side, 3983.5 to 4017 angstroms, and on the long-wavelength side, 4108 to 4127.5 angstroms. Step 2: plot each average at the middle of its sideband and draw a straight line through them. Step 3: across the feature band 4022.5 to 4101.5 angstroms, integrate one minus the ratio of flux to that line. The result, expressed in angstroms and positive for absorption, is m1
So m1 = 2.3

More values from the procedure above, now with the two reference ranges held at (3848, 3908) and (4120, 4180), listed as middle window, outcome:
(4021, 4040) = -2.1 angstroms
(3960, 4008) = 5.0 angstroms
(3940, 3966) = 4.2 angstroms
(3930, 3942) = 6.9 angstroms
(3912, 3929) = 1.7 angstroms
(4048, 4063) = -0.6 angstroms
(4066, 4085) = -0.3 angstroms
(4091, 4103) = 0.2 angstroms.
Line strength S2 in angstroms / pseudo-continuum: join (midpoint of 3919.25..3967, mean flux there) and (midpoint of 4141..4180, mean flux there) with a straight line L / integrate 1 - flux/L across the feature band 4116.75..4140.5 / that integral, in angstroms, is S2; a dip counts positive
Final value -2.5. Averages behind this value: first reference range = 9.29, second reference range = 16.4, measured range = 17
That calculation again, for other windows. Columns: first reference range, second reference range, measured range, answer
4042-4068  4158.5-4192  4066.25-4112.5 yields -0.4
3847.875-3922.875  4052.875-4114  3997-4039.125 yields -4.3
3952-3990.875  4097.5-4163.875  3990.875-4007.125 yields -4.6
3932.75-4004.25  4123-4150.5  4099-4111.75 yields 0.6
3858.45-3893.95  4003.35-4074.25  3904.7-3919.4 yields -0.4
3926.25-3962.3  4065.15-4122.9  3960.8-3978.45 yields 4.9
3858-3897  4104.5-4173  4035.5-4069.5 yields -1.5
